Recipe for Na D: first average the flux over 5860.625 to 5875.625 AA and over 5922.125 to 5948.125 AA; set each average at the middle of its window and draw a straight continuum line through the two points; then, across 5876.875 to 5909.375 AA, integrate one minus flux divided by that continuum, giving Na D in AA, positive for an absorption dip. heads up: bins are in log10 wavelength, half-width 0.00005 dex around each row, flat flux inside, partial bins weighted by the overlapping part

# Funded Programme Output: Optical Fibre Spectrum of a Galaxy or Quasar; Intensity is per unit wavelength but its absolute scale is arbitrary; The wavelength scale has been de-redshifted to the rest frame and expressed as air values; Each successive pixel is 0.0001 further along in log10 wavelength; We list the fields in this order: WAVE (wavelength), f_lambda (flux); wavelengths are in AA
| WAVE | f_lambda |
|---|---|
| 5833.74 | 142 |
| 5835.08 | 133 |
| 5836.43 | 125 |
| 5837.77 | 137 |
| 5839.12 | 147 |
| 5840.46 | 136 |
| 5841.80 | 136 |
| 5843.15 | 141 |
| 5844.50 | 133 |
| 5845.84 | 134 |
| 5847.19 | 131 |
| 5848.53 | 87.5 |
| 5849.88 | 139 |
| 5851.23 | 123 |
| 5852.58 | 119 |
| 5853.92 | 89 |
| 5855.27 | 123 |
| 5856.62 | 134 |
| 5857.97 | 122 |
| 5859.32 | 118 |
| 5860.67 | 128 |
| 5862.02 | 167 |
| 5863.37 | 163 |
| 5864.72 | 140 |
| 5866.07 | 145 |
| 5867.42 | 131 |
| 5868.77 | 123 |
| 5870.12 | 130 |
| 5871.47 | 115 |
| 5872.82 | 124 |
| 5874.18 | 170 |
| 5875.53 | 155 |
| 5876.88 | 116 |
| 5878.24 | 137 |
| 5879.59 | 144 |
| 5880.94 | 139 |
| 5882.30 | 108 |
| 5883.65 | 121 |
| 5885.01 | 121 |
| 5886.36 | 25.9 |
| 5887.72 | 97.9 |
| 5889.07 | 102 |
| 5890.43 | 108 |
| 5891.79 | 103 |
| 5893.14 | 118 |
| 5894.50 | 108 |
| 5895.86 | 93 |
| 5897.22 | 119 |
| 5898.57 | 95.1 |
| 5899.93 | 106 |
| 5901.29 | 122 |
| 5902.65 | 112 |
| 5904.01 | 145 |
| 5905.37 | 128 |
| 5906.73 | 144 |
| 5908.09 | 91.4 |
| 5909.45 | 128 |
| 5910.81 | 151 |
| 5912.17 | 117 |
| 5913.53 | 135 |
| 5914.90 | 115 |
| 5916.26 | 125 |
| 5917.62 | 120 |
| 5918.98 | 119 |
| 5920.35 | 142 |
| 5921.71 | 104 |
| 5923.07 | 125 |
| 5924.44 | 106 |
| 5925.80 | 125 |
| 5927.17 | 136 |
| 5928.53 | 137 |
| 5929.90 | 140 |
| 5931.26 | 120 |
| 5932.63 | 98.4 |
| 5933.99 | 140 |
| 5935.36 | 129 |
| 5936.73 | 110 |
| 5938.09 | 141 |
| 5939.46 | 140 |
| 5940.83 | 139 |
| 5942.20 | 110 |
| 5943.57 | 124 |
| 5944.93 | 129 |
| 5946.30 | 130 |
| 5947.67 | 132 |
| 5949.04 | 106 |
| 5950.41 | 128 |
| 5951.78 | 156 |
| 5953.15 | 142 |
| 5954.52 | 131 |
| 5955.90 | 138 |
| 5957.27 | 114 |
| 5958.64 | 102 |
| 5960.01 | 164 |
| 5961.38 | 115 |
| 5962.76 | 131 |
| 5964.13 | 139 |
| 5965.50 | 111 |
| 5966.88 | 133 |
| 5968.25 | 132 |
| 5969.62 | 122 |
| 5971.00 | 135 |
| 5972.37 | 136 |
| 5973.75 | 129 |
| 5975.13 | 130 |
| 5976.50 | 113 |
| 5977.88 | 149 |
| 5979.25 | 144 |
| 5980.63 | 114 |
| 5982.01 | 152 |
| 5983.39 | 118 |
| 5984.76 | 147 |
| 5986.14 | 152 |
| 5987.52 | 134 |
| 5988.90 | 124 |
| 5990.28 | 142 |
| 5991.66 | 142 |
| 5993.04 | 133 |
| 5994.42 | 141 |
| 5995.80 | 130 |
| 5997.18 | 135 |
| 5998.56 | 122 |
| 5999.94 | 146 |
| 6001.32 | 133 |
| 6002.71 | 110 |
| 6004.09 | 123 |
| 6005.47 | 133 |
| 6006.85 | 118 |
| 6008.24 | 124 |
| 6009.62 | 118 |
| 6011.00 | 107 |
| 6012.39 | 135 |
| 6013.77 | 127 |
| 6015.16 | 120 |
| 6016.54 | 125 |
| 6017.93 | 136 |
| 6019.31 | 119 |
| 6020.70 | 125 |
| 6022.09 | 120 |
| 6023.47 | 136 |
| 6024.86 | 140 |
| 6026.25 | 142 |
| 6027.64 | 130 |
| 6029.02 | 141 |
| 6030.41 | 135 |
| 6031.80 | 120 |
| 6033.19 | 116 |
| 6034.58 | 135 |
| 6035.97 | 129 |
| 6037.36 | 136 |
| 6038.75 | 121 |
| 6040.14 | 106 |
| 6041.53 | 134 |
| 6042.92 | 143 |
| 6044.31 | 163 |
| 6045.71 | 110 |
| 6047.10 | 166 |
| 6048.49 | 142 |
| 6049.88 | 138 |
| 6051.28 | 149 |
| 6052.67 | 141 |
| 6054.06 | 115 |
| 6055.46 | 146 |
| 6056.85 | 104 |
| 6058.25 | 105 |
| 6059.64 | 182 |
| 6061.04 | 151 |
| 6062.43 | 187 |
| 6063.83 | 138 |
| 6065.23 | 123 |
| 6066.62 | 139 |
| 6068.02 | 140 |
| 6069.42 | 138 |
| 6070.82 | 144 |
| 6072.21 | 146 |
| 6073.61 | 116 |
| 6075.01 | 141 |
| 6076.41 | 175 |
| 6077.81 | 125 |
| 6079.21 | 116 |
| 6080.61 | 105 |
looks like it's 5.4 AA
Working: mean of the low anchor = 141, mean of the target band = 113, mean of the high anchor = 127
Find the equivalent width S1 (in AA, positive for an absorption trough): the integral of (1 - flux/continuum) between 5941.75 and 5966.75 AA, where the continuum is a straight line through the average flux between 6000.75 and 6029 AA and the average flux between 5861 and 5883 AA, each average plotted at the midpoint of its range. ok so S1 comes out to 0.58 AA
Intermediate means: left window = 138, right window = 126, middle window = 128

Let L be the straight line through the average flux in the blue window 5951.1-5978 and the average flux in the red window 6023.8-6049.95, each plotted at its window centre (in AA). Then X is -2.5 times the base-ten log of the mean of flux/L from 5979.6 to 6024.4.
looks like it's 0.02 mag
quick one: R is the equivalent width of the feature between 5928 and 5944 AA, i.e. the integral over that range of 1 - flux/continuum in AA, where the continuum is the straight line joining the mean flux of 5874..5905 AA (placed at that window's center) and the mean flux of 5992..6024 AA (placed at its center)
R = -1.0 AA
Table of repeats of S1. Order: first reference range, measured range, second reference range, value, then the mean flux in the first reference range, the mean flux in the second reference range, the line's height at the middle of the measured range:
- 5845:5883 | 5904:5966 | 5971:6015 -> 1.74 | 131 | 131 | 131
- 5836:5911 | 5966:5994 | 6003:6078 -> -0.83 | 124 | 134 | 130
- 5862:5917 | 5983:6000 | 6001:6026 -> -1.52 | 122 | 125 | 125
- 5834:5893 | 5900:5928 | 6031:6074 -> 1.01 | 126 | 136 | 129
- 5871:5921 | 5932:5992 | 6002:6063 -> -2.46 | 119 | 132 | 125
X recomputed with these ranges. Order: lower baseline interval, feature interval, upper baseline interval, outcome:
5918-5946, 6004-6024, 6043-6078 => 0.09 mag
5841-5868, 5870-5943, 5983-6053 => 0.08 mag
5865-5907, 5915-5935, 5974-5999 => 0.01 mag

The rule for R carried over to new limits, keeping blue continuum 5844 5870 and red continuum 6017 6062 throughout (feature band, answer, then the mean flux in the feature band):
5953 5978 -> 0.5 AA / 129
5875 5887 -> 1.0 AA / 118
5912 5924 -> 0.8 AA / 122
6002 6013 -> 1.0 AA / 121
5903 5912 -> 0.0 AA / 130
